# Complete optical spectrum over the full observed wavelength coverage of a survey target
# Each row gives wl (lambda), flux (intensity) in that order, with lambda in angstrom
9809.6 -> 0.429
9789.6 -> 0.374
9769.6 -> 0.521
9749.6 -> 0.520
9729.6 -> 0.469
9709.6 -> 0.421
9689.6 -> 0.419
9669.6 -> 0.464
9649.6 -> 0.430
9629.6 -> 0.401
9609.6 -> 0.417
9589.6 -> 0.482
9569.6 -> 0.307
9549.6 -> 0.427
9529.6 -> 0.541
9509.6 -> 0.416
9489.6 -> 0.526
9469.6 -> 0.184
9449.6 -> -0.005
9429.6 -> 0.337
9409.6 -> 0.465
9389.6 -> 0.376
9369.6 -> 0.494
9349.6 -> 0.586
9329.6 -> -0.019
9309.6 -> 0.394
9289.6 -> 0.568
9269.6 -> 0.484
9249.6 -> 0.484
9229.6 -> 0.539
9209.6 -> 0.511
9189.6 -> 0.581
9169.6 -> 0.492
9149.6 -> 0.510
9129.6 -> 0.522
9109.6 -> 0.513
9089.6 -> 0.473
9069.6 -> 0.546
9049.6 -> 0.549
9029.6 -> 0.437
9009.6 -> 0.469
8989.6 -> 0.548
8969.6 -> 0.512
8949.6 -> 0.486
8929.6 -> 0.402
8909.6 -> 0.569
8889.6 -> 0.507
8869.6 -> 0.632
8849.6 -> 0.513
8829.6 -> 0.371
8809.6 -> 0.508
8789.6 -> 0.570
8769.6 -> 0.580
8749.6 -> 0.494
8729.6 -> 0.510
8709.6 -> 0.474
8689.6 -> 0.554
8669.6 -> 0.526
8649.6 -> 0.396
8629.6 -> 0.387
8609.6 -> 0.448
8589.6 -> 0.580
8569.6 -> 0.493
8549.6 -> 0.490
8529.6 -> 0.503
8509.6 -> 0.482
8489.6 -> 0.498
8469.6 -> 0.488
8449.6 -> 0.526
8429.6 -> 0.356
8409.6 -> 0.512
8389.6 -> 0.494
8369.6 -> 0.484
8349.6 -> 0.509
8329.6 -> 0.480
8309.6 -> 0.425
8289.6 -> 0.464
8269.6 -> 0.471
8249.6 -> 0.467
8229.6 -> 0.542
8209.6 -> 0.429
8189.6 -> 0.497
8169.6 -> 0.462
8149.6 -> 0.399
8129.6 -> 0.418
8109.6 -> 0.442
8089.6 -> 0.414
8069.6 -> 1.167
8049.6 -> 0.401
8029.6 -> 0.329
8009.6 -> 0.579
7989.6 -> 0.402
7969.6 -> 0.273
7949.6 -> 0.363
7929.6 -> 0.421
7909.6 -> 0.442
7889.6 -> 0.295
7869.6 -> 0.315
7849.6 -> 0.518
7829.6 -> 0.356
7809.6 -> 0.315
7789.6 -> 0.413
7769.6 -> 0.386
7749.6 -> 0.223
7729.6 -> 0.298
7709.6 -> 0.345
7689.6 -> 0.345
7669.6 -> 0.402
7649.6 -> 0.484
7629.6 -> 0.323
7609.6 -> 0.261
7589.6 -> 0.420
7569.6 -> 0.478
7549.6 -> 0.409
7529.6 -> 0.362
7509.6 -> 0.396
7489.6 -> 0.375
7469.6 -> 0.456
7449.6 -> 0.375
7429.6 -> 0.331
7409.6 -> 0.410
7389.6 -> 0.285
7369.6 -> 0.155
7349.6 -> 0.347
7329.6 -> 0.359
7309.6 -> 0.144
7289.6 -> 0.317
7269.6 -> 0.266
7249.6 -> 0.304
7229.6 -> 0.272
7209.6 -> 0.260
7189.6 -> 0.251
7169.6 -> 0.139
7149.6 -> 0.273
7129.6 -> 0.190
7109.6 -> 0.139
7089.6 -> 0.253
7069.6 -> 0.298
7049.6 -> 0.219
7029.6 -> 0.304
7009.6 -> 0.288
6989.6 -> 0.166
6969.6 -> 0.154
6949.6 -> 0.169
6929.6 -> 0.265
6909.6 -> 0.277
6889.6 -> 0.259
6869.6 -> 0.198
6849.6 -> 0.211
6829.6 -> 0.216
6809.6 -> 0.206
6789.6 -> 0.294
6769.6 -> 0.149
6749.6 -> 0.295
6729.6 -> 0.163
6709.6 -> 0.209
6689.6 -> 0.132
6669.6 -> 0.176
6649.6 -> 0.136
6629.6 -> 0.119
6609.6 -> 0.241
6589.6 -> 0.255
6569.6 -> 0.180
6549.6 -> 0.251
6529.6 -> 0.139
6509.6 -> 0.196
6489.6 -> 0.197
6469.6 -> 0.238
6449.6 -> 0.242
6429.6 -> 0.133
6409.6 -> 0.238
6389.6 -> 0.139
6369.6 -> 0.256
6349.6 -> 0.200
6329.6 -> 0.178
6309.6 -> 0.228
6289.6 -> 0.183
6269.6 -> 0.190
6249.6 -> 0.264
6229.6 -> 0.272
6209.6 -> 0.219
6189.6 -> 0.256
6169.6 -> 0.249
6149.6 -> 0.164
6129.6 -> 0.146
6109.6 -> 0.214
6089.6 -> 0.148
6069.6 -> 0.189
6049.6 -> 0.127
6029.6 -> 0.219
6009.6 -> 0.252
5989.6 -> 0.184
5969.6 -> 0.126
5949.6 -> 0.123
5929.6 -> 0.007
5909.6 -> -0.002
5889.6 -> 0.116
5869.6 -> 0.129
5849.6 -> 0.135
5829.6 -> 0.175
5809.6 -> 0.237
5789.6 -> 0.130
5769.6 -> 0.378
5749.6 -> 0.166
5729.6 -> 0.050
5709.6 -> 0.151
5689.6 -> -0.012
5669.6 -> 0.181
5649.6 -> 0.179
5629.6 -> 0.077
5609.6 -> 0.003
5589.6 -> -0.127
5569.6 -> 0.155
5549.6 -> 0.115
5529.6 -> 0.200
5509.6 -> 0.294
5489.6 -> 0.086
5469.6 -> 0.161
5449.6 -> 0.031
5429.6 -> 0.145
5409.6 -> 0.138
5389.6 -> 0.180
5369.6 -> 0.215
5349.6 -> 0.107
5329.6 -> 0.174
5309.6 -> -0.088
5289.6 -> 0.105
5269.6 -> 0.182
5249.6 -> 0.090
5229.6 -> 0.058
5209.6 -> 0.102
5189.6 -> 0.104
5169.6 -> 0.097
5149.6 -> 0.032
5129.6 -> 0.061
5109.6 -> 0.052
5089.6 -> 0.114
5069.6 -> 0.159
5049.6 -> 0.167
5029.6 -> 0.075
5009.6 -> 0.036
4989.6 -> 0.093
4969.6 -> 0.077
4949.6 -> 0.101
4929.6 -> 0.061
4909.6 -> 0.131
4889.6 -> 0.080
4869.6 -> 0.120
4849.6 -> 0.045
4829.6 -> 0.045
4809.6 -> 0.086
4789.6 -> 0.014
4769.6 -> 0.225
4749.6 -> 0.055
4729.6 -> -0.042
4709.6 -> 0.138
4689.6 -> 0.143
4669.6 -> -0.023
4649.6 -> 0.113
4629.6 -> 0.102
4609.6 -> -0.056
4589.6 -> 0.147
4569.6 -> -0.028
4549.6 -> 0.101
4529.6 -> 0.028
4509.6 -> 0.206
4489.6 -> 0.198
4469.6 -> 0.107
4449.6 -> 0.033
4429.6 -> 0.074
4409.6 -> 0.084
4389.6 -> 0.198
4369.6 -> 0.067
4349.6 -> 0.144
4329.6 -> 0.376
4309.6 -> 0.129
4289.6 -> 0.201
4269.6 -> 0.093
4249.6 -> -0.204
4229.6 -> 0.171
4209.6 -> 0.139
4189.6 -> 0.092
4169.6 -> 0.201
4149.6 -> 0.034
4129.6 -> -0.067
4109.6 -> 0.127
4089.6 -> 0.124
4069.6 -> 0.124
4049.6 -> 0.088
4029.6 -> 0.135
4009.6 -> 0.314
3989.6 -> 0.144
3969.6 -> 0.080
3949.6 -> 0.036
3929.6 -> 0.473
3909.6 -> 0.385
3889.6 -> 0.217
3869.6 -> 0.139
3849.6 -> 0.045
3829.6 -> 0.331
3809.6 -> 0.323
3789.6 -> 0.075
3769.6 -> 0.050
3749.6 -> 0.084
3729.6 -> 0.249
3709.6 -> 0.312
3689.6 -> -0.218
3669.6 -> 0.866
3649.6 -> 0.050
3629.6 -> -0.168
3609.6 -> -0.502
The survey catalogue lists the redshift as 0.613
